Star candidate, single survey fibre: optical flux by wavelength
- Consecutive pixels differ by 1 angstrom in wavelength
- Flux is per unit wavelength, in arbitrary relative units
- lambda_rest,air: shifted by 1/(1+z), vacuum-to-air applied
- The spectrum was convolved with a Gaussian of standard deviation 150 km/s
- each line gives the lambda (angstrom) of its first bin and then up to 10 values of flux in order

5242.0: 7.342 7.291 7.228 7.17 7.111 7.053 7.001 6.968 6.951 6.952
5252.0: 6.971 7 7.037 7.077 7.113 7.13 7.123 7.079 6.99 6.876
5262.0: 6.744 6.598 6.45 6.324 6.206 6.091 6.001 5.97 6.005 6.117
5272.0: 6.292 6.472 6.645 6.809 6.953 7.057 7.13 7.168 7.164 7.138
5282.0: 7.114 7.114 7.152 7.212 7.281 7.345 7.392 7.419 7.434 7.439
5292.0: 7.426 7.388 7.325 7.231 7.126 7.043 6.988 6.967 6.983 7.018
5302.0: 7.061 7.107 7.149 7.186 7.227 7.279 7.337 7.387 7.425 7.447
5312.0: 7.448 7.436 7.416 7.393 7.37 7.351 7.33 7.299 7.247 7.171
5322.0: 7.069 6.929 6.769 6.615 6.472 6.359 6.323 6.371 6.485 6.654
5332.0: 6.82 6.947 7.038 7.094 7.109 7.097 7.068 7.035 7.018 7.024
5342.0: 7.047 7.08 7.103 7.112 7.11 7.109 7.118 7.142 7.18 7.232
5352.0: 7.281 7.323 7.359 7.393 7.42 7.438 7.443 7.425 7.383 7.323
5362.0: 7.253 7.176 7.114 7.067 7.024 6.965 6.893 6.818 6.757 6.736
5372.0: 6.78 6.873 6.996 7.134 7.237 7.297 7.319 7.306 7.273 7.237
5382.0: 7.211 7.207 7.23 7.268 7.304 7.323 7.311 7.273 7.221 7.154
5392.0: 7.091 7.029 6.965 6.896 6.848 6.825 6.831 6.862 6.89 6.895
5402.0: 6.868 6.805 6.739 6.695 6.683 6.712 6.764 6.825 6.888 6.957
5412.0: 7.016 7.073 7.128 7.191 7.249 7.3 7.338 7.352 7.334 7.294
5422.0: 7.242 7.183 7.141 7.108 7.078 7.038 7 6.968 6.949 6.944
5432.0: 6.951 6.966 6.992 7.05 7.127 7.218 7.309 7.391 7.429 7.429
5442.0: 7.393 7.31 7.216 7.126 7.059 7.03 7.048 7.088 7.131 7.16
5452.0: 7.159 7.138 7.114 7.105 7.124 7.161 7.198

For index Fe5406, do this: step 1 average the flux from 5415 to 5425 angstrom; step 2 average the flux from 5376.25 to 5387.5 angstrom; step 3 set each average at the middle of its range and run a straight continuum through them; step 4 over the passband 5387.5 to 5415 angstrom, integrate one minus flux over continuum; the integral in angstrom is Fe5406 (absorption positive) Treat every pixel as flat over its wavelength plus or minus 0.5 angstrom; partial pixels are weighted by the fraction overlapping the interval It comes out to 1.23 angstrom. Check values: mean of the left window 7.27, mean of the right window 7.26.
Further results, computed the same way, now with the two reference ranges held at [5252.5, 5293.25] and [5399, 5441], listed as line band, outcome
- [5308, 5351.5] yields -0.66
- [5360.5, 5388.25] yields -0.47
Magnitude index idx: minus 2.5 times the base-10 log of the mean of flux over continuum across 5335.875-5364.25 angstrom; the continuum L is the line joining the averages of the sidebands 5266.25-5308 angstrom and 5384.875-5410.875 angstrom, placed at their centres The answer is -0.04 mag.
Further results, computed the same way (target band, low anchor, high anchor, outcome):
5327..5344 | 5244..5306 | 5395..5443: 0.018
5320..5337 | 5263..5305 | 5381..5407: 0.027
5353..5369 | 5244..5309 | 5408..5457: -0.027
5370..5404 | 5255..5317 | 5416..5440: 0.007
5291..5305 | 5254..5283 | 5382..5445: -0.056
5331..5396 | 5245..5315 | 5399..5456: -0.013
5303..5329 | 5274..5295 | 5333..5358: 0.010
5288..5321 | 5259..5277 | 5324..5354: -0.086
